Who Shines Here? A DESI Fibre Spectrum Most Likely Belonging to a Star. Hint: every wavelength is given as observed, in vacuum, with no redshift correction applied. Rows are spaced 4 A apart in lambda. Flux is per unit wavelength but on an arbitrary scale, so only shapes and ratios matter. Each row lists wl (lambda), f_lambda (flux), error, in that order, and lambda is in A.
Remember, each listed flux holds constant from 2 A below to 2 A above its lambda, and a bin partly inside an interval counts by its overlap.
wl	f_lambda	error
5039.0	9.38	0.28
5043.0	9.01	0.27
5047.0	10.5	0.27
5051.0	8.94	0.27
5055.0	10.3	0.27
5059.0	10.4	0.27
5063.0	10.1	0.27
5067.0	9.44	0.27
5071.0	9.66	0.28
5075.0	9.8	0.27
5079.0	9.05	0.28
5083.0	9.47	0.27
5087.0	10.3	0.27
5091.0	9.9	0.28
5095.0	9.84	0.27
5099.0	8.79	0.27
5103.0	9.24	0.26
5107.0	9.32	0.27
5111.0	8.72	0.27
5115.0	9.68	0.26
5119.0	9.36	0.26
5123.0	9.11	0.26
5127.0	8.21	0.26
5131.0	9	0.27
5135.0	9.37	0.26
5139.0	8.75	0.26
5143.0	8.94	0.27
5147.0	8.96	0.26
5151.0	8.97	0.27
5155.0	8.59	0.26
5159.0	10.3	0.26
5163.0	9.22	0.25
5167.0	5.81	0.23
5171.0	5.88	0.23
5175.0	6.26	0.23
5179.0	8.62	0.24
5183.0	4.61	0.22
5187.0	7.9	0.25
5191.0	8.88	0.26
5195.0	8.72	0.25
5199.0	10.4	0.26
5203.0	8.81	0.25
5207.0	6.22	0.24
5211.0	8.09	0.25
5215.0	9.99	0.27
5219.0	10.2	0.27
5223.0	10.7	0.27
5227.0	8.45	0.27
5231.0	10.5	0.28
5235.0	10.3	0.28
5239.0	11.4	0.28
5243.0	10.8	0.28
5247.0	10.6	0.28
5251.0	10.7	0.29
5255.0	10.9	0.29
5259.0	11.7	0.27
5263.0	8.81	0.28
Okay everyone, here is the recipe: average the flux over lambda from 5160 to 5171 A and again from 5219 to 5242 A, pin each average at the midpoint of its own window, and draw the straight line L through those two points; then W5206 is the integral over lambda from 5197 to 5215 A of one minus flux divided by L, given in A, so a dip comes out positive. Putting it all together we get 1.3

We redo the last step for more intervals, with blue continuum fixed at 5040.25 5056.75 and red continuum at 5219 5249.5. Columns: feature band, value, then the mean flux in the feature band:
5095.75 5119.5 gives 1.6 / 9.21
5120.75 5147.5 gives 2.9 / 8.91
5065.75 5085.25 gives 0.5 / 9.5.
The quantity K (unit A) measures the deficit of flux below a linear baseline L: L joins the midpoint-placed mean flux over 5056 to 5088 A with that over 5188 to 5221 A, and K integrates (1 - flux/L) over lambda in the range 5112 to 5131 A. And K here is 0.8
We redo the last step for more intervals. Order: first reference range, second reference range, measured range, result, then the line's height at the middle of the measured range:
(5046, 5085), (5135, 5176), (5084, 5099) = -0.8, 9.32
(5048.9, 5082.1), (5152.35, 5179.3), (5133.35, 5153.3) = -1.9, 8.22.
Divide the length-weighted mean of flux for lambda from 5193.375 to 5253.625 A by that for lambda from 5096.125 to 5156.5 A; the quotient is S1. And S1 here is 1.08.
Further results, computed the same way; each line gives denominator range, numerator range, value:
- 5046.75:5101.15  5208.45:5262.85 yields 1.05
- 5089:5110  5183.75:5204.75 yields 0.93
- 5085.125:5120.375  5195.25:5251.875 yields 1.03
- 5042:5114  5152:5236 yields 0.88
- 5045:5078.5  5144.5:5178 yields 0.81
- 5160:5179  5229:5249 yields 1.50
